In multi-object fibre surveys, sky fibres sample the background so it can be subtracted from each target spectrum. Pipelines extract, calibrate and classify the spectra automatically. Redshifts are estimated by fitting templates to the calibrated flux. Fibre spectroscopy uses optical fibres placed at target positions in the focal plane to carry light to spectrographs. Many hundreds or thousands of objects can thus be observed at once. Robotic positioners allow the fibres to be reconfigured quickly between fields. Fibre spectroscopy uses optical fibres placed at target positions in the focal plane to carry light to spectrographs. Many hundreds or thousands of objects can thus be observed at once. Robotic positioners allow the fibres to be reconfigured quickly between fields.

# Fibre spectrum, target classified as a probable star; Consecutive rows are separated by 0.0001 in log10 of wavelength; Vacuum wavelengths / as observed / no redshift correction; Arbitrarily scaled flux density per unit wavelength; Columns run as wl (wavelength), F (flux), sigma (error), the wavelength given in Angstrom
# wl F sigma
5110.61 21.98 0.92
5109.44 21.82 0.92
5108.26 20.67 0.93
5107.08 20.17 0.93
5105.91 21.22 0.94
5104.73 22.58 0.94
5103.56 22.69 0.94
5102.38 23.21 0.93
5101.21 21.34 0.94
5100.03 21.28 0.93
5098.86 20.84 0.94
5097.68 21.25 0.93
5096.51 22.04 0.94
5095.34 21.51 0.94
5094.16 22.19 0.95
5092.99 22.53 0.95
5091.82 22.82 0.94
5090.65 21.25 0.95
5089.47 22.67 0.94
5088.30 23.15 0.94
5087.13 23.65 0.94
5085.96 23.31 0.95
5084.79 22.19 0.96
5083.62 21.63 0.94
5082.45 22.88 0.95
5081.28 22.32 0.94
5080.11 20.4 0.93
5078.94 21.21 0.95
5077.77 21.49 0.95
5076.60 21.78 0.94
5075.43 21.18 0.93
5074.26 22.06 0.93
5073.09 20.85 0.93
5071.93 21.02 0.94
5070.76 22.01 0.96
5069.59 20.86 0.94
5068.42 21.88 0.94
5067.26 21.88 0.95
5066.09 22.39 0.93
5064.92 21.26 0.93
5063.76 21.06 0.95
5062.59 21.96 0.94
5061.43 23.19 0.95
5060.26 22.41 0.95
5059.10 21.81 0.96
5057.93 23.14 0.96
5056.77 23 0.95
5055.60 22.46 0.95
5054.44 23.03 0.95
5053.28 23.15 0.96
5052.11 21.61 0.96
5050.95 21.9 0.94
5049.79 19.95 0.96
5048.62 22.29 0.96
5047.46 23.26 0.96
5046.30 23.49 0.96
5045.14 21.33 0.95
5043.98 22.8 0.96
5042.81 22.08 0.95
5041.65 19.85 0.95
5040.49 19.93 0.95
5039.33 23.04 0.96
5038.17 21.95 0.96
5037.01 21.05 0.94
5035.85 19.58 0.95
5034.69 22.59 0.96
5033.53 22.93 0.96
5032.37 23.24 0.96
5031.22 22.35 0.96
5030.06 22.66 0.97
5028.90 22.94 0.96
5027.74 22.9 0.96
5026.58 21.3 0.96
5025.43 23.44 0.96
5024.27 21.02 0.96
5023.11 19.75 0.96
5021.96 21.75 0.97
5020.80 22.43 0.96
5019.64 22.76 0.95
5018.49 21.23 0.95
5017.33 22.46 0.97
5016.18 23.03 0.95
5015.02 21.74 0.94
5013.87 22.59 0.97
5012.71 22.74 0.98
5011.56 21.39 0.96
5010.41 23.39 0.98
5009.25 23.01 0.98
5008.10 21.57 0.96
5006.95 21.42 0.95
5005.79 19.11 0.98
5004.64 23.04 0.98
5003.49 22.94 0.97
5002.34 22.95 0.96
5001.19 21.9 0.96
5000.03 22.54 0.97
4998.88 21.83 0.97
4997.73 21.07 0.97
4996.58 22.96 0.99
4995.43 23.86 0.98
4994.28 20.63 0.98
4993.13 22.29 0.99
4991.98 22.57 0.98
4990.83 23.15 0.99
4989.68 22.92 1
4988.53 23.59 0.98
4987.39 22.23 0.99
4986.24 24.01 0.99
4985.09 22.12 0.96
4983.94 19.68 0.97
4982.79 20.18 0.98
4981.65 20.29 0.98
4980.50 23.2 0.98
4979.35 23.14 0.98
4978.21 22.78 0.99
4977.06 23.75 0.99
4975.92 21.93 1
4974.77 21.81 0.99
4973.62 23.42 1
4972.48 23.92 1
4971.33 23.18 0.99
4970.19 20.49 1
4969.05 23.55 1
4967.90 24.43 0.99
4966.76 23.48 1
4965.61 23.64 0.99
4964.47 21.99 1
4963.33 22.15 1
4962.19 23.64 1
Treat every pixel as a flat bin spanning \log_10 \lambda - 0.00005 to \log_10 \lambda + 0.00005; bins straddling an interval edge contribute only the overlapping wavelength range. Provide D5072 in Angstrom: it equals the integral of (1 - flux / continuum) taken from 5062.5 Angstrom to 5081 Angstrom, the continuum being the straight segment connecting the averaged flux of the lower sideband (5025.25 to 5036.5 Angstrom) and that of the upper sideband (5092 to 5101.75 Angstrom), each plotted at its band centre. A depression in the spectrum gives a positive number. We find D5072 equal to 0.4 Angstrom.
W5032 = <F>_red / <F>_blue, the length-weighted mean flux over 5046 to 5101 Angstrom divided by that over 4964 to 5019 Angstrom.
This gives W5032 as 1.0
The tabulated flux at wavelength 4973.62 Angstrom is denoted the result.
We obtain 23.42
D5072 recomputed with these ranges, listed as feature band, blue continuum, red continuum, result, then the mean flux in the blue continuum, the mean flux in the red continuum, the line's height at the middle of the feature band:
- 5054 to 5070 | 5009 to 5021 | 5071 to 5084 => -0.3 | 22.4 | 21.5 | 21.8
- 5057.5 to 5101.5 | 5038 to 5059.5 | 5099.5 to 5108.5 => -0.1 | 22.1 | 21.7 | 21.9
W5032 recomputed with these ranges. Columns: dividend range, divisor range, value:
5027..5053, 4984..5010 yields 0.99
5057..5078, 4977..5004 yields 0.98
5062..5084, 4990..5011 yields 0.97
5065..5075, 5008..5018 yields 0.96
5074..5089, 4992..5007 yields 1.00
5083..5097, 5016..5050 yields 1.02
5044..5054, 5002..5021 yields 1.00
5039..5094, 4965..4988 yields 0.98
